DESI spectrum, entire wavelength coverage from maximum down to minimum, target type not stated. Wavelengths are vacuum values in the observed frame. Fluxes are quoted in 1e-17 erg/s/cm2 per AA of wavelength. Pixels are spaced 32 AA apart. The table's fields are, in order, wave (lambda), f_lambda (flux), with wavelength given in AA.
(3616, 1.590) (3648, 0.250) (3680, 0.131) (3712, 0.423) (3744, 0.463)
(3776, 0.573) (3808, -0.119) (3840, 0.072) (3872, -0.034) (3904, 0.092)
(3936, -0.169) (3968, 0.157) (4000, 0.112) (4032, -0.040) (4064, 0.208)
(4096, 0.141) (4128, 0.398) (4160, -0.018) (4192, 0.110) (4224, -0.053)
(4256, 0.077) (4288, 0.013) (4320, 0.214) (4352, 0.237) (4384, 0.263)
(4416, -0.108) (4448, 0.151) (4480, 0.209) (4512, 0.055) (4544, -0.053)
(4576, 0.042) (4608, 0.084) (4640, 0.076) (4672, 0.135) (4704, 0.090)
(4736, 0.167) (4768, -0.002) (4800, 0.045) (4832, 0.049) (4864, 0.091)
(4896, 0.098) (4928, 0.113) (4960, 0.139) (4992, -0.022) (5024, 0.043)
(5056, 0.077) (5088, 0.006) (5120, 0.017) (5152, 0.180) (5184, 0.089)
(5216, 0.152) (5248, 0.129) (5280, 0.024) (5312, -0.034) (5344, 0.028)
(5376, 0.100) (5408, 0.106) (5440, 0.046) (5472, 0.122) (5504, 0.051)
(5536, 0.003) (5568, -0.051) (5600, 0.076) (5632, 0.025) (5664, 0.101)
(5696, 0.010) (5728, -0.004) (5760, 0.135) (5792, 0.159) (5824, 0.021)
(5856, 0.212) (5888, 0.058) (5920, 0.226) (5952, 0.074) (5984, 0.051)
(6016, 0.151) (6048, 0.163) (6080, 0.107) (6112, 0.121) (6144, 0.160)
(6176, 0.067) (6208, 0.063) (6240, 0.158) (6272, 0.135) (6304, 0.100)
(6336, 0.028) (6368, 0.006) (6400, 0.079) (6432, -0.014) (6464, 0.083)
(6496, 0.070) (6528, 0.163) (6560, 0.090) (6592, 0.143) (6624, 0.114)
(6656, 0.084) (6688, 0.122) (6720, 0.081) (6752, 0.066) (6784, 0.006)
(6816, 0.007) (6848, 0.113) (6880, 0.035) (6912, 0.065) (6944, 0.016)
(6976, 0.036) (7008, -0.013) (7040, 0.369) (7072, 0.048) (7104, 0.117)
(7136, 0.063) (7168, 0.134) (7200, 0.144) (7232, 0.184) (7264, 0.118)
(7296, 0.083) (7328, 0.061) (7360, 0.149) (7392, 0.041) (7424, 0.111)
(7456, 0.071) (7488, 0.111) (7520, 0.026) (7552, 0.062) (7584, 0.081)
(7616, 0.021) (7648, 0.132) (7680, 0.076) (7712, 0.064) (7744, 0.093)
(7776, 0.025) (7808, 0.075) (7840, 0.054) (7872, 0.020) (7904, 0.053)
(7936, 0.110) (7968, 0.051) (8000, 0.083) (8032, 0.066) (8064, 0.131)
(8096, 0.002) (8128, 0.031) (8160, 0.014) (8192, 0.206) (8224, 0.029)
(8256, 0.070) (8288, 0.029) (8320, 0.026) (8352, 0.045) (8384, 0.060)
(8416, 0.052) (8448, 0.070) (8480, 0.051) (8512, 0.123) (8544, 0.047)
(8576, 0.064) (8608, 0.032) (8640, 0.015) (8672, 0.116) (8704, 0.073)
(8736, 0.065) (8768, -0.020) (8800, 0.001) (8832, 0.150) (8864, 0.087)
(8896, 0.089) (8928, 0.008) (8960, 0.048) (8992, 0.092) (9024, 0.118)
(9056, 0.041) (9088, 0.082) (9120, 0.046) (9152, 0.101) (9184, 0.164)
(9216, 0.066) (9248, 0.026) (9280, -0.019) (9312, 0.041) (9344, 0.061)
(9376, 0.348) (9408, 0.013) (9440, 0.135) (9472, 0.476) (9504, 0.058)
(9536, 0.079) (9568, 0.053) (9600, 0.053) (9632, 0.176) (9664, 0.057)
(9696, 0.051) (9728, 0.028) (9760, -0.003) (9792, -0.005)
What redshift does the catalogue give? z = 0.888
